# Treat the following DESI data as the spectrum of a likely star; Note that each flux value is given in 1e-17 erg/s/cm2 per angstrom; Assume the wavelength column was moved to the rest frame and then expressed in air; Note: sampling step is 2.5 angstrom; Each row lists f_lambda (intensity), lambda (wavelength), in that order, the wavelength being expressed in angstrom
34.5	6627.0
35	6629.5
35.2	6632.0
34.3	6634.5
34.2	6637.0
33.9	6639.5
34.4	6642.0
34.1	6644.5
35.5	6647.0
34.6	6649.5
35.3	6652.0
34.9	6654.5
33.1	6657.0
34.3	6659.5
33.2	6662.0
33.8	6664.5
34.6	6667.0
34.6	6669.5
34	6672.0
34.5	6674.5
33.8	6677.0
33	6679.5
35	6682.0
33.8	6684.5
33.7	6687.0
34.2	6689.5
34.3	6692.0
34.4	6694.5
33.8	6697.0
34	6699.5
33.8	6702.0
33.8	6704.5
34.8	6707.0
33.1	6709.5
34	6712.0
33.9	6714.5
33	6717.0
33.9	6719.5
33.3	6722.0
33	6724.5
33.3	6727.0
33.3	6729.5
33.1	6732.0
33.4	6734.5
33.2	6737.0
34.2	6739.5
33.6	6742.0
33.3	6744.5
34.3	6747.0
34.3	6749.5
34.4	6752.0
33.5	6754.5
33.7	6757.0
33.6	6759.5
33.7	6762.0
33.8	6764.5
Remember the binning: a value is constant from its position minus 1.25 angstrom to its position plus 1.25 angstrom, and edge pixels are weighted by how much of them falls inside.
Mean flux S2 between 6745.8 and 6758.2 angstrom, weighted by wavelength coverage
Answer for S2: 34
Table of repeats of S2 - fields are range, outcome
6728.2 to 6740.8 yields 33.4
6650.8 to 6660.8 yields 34.4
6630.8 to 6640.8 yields 34.4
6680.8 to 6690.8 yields 34.2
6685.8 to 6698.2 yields 34.1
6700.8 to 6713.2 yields 33.9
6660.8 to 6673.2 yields 34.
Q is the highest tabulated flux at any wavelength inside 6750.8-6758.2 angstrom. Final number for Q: 34.4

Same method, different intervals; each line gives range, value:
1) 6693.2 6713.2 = 34.8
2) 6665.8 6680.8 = 34.6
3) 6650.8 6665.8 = 35.3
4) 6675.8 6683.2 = 35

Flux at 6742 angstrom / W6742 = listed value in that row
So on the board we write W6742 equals 33.6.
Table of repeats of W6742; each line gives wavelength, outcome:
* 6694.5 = 34.4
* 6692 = 34.3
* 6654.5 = 34.9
